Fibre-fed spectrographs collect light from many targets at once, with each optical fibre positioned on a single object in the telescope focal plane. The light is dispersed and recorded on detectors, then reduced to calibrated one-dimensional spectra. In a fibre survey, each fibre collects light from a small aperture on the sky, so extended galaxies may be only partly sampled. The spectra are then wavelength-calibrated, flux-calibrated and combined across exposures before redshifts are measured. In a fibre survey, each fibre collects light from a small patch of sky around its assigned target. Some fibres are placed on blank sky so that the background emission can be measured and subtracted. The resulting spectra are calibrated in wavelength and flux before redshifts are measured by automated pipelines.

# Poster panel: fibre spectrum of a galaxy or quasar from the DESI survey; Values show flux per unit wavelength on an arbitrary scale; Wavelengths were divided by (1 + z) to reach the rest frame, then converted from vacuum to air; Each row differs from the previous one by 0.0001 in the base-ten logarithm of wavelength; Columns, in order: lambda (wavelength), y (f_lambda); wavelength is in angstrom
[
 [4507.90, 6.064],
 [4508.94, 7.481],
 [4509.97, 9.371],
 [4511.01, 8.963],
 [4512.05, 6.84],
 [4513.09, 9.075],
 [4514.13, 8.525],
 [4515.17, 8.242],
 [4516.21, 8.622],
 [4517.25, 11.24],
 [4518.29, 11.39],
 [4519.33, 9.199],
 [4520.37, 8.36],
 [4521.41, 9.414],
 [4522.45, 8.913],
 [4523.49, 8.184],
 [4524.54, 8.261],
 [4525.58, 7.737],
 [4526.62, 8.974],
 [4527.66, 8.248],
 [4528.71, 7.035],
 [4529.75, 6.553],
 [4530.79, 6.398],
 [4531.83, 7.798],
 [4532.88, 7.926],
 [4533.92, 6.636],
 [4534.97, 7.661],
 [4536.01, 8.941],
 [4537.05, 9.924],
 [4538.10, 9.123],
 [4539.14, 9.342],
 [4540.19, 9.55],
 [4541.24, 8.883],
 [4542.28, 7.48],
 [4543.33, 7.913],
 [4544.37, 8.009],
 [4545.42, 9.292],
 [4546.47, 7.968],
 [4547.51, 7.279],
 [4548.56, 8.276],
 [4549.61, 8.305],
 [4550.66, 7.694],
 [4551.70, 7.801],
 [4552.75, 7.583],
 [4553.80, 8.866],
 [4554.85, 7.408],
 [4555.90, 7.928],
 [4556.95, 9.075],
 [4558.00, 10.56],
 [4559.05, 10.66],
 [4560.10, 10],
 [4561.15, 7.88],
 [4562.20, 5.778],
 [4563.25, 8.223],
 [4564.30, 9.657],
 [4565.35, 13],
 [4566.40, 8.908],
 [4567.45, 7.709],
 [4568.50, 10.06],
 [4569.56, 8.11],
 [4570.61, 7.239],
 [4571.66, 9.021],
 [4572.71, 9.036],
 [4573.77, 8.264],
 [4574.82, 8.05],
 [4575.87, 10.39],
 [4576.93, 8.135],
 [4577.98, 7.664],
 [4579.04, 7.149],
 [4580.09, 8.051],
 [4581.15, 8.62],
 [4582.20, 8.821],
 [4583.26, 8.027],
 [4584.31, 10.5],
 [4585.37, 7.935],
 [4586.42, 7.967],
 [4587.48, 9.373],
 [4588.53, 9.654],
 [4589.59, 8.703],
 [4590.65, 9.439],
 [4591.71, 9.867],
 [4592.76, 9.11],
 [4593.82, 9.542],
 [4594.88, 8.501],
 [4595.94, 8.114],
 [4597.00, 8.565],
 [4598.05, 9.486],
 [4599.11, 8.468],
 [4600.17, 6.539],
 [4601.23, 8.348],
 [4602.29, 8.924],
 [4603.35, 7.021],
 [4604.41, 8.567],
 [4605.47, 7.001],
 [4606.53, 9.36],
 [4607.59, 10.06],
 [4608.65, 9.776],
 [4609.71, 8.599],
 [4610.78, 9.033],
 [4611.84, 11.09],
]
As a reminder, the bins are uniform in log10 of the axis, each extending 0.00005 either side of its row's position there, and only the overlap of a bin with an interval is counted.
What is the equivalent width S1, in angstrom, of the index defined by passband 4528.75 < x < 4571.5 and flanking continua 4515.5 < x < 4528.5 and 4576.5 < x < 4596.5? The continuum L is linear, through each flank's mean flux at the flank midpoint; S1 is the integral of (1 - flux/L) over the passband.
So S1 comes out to 2.1 angstrom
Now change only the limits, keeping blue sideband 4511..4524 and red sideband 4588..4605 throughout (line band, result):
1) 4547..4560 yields 0.51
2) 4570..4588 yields 0.54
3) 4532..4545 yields 0.69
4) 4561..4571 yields 0.11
